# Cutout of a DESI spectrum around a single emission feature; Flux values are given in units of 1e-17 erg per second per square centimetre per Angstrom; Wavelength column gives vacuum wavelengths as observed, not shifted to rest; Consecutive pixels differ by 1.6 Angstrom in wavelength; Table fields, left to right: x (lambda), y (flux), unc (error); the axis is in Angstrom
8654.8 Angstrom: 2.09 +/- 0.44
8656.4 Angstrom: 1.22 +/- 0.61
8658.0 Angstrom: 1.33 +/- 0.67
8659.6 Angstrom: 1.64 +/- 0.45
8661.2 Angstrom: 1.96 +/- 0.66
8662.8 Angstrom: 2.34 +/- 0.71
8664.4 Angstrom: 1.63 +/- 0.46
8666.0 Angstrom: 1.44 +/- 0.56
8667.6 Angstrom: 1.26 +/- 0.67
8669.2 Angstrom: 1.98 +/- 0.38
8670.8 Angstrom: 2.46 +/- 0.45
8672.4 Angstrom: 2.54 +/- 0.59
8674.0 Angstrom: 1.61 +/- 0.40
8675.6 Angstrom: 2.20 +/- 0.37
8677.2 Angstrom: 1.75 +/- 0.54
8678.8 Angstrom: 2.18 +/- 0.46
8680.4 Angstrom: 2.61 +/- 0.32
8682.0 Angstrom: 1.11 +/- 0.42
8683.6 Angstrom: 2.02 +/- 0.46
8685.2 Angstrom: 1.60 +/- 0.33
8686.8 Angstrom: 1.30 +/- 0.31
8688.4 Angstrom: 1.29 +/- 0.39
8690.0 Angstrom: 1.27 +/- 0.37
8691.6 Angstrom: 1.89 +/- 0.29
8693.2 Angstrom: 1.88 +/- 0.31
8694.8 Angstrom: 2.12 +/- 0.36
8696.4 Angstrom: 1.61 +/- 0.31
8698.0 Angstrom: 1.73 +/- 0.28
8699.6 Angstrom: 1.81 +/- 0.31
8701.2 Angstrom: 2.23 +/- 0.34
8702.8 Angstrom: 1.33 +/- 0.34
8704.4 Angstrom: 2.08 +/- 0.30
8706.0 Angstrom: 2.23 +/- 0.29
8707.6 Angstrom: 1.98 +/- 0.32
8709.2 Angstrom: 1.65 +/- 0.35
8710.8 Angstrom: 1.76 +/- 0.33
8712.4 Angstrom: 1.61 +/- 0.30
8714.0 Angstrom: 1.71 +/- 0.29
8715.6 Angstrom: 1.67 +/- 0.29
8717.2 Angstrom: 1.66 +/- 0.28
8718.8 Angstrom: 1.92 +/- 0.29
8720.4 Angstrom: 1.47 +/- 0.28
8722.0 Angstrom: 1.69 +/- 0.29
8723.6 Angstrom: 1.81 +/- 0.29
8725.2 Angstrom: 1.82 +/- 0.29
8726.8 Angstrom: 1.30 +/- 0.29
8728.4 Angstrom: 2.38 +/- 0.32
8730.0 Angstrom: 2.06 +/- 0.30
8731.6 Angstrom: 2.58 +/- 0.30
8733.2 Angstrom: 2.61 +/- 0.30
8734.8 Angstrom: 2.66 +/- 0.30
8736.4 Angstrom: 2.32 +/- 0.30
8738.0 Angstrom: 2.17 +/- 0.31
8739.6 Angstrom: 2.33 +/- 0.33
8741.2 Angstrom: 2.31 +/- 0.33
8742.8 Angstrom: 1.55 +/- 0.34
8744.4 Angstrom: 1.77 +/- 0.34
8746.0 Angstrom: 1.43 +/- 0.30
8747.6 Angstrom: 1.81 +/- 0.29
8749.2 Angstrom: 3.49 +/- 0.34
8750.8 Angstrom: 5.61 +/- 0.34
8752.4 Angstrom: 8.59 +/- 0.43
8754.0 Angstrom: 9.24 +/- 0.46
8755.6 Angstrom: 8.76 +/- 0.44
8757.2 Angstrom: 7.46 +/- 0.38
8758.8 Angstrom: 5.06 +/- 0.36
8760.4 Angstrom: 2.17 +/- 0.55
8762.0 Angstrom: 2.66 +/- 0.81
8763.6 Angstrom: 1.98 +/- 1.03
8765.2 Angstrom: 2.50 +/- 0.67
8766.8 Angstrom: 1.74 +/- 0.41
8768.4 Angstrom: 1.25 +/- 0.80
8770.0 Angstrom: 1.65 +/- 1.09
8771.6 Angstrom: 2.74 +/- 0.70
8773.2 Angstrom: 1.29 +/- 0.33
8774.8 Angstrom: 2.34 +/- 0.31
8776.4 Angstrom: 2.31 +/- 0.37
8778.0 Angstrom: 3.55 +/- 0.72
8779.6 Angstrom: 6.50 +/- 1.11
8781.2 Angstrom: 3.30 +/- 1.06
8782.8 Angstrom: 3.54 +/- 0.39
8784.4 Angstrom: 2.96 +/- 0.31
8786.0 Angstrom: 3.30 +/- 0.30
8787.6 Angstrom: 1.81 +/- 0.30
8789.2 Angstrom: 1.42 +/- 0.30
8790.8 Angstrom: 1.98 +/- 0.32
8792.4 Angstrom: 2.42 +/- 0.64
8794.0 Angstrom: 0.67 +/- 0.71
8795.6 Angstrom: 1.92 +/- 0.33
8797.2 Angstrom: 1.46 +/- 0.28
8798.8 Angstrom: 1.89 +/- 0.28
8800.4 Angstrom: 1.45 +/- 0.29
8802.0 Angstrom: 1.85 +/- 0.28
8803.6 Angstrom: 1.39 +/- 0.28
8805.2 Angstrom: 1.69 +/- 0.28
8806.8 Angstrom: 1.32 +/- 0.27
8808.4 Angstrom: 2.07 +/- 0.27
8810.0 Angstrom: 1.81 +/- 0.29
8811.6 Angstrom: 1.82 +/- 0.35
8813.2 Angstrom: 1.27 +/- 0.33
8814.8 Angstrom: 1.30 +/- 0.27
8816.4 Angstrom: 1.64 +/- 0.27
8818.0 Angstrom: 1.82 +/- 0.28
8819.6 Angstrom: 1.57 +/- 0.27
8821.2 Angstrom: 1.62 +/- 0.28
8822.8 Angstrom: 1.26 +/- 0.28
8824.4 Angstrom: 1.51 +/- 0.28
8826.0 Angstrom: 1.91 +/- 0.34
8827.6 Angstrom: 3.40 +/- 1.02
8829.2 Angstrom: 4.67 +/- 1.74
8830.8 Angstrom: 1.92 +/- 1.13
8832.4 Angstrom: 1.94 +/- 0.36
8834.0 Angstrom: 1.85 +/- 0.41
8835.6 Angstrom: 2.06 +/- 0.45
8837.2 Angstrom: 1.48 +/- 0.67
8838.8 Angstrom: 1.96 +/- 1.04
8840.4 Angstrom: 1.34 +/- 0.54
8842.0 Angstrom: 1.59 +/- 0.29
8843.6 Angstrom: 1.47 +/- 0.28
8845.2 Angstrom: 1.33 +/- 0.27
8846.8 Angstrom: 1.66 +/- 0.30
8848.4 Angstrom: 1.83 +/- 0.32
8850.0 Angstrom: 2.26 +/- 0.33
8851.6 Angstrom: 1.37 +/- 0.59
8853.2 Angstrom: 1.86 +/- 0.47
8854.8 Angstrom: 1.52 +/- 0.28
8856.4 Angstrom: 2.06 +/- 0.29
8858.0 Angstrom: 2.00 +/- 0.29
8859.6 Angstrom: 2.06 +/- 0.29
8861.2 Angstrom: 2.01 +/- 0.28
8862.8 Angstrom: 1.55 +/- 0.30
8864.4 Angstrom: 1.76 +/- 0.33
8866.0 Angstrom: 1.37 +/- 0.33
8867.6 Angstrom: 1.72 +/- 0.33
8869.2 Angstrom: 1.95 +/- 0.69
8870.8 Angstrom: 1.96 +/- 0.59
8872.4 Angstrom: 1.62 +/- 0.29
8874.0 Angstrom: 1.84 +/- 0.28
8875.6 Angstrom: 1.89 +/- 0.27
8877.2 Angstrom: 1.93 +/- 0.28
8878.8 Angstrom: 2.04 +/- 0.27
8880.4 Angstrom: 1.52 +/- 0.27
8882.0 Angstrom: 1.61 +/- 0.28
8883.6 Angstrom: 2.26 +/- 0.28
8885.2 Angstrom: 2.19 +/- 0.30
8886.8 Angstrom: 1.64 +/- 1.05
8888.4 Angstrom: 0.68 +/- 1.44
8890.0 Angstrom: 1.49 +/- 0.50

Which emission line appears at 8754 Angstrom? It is H-alpha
